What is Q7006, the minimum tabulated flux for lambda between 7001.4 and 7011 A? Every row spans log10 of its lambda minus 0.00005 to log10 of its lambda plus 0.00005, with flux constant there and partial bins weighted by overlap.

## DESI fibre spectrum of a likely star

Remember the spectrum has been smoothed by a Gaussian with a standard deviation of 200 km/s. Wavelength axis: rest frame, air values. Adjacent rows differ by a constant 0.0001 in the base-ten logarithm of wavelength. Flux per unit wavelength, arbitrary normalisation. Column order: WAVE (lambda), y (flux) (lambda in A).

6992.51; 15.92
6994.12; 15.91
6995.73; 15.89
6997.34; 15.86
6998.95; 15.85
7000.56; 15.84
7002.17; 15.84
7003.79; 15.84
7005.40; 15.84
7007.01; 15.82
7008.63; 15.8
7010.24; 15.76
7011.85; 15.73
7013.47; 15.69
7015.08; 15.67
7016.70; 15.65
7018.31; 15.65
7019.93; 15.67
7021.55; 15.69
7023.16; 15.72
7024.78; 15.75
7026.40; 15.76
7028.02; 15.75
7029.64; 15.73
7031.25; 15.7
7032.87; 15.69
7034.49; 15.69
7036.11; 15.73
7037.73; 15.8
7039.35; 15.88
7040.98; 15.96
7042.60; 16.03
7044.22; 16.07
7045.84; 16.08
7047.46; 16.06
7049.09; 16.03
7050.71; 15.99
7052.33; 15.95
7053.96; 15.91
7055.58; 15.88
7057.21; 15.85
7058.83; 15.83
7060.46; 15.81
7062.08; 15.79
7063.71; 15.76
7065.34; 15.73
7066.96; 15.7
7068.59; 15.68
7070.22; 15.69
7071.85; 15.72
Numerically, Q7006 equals 15.76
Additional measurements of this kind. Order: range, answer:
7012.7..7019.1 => 15.65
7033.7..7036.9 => 15.69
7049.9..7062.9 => 15.79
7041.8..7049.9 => 16.03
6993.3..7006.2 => 15.84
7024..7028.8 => 15.75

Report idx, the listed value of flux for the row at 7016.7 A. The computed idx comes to 15.65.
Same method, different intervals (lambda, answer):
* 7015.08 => 15.67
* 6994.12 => 15.91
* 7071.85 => 15.72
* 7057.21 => 15.85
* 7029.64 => 15.73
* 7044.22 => 16.07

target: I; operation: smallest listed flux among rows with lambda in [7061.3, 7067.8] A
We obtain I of 15.7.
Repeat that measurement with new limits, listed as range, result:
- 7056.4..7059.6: 15.83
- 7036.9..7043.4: 15.8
